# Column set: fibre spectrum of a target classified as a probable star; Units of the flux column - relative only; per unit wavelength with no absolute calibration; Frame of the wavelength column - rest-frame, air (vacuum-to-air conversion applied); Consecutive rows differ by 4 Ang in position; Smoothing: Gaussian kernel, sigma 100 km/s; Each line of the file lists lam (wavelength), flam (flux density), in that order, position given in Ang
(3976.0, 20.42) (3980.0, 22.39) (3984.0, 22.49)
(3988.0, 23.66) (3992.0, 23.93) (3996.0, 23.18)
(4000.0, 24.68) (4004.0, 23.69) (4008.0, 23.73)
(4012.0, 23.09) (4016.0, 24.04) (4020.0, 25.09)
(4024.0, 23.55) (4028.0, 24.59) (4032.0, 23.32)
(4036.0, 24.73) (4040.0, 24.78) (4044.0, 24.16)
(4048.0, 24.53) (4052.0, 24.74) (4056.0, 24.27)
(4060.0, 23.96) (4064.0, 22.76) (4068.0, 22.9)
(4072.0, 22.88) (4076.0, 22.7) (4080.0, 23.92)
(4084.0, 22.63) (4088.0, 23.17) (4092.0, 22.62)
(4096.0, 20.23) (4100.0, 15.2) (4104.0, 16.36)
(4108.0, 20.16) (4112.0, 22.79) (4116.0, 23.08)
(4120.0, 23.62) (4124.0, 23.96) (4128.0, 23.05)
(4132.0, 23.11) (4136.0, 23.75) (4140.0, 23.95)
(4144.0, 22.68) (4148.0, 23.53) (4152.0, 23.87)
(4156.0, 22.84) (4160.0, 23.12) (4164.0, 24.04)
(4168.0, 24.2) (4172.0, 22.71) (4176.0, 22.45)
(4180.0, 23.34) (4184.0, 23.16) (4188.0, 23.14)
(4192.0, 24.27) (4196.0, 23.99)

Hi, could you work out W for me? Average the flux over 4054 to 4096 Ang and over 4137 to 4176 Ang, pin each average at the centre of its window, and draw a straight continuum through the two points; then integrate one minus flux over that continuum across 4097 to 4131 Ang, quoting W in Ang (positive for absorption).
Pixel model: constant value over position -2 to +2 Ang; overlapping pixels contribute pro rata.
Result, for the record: 3.1 Ang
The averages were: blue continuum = 23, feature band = 21.1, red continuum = 23.4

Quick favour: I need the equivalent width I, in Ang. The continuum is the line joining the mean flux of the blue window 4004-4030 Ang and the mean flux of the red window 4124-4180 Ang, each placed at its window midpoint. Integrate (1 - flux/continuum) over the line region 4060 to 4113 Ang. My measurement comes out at 4.90 Ang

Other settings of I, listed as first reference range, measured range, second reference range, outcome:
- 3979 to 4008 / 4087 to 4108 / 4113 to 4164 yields 3.60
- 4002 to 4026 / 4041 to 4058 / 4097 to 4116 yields -1.83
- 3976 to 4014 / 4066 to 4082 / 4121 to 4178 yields 0.15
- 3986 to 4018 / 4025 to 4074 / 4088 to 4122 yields -3.58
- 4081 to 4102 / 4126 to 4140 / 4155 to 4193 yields -0.80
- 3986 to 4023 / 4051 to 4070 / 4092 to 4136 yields -0.91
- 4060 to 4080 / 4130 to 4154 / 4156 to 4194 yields -0.24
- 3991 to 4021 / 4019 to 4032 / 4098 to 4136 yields -0.41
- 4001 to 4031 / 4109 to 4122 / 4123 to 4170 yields 0.37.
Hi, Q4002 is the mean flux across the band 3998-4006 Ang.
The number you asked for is 24.2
